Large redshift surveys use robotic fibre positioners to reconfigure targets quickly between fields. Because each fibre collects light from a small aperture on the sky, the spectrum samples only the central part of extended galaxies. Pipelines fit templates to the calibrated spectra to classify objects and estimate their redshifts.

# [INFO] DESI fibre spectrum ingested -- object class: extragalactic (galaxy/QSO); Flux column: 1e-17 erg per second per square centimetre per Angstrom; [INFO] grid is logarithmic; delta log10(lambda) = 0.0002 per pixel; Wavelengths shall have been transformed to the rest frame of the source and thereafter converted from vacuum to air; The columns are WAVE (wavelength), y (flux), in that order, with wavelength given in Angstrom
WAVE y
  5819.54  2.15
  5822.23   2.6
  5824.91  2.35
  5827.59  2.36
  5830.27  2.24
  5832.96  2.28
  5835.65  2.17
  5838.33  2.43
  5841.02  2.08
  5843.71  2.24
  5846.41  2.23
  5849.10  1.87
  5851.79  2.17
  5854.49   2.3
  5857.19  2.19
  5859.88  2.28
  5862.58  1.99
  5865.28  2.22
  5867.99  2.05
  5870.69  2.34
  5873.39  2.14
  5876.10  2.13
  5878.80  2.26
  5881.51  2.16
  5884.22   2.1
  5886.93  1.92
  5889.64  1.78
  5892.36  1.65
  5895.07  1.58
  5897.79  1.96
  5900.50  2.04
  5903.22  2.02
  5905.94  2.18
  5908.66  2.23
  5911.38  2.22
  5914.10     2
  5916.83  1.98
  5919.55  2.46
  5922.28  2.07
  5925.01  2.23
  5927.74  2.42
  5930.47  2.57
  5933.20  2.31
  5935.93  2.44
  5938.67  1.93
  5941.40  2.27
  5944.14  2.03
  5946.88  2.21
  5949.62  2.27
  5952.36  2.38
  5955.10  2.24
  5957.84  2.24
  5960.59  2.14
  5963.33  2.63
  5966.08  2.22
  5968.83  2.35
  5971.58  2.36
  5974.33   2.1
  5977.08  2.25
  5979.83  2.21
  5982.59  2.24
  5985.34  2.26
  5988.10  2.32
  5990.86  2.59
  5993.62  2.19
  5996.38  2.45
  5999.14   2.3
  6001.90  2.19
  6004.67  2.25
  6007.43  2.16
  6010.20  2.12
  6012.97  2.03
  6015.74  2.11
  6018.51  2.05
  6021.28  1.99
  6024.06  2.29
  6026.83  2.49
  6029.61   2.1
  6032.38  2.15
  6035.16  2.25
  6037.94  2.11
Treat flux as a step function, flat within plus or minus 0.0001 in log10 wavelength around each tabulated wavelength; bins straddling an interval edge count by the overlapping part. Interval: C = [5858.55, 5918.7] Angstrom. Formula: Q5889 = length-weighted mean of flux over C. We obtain 2.06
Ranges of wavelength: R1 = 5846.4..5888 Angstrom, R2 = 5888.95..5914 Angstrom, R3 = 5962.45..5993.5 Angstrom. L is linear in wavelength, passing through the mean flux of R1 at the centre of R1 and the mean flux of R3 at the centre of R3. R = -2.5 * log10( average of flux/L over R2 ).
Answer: 0.119 mag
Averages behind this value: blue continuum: 2.15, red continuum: 2.31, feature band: 1.97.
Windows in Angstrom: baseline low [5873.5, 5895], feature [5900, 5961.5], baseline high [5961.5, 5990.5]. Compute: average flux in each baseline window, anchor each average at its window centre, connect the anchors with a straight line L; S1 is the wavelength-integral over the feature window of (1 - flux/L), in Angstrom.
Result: -2.1 Angstrom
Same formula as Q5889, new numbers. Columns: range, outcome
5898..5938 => 2.21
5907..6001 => 2.27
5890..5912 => 1.97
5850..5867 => 2.18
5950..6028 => 2.25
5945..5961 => 2.25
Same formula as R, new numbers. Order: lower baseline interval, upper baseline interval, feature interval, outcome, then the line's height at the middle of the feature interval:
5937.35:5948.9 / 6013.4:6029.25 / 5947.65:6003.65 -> -0.08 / 2.14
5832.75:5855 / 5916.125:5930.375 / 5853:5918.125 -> 0.08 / 2.23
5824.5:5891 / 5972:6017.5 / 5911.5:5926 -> 0.02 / 2.2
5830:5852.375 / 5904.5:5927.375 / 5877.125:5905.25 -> 0.12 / 2.18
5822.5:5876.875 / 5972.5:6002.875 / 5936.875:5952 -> 0.05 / 2.26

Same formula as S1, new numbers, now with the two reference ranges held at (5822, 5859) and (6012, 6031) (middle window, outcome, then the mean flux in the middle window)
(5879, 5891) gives 1.1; 2.02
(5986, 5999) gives -1.2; 2.37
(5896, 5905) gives 0.9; 1.99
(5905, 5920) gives 0.3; 2.16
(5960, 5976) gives -0.9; 2.31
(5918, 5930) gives -0.6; 2.31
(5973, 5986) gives -0.2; 2.21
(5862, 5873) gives 0.3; 2.16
